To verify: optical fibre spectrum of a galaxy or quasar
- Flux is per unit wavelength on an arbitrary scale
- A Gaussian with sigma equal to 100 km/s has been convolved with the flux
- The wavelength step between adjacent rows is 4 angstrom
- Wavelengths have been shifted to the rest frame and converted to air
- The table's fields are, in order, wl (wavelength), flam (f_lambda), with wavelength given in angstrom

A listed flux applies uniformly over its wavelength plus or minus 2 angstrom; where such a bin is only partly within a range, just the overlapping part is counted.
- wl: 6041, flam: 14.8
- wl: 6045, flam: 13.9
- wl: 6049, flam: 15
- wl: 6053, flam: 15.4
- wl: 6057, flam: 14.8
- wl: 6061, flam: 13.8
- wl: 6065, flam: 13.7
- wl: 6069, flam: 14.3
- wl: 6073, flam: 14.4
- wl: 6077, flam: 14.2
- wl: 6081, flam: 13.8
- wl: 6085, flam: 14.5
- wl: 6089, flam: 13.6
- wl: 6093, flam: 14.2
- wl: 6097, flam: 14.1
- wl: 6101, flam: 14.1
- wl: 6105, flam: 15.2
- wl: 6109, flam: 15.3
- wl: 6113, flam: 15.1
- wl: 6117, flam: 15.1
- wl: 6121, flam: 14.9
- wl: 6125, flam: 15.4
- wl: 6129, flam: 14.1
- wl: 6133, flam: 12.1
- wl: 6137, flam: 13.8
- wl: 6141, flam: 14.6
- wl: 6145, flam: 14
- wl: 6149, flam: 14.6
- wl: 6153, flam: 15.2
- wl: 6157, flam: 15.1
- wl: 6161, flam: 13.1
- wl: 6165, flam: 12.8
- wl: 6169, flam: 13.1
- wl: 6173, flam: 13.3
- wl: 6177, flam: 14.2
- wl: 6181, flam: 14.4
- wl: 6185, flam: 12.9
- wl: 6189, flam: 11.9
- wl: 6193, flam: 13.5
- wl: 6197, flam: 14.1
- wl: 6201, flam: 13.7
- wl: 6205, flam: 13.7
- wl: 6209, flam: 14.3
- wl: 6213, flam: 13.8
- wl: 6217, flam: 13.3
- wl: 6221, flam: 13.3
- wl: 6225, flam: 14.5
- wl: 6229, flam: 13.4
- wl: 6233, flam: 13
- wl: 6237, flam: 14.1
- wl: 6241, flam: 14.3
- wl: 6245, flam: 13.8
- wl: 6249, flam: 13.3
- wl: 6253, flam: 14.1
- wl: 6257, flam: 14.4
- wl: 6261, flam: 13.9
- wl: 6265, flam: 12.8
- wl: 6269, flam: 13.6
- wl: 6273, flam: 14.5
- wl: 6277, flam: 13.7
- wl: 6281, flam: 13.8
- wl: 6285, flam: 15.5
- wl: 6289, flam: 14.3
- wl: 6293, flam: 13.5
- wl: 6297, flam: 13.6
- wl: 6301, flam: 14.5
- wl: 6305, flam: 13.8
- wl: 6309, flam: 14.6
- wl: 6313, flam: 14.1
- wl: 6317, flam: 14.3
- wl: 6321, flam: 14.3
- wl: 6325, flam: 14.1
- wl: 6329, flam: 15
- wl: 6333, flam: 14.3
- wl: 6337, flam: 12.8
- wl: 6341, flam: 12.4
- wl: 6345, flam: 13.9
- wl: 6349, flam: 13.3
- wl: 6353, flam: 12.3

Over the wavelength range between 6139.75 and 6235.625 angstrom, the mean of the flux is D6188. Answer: 13.7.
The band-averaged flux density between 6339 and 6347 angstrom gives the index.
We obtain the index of 13.2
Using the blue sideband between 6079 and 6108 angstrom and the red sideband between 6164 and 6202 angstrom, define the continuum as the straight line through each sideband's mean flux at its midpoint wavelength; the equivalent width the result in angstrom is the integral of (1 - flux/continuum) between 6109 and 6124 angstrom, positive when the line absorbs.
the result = -1.1 angstrom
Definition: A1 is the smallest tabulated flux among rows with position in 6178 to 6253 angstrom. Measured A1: 11.9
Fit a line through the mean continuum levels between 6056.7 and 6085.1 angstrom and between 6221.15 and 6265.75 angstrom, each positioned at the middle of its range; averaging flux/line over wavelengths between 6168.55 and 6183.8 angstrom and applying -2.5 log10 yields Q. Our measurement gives 0.01 mag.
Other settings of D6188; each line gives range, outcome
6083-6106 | 14.2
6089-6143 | 14.4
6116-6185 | 14.1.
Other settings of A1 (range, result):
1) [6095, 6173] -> 12.1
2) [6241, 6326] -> 12.8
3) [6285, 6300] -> 13.5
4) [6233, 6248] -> 13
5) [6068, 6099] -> 13.6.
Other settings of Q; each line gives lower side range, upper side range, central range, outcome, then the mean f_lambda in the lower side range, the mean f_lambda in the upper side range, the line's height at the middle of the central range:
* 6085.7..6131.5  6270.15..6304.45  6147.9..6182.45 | 0.04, 14.6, 14.1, 14.5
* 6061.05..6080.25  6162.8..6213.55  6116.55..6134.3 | -0.04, 14.1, 13.5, 13.8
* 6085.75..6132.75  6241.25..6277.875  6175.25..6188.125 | 0.04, 14.5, 13.8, 14.2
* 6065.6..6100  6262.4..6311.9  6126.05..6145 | 0.02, 14.1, 14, 14.1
